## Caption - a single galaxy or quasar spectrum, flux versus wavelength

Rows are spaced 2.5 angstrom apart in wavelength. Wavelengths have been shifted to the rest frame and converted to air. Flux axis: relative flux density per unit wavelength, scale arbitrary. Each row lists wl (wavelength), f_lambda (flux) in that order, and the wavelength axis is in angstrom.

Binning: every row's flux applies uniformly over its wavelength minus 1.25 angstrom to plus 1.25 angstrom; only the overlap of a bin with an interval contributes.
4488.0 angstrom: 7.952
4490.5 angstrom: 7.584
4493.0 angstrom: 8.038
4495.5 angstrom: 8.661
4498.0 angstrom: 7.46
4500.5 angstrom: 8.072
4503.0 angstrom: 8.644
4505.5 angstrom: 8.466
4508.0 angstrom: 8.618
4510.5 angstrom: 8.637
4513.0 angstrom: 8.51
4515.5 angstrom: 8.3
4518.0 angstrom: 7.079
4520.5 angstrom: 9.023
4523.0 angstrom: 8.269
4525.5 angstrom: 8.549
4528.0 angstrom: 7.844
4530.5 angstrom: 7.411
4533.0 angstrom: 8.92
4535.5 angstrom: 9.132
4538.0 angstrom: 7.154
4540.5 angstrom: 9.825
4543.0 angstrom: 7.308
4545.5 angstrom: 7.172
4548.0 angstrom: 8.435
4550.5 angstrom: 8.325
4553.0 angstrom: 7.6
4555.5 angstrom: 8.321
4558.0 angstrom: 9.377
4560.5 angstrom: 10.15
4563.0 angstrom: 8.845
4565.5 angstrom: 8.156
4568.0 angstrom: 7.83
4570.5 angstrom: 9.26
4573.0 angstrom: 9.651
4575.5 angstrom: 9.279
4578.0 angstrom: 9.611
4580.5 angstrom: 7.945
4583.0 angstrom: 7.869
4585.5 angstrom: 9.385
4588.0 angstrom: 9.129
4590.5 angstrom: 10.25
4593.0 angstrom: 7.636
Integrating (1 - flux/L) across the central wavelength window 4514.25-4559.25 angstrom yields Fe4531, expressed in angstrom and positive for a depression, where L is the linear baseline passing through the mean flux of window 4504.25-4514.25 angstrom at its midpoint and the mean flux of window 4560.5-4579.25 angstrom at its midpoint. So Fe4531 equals 2.8 angstrom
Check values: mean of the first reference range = 8.56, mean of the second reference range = 9.03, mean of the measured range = 8.22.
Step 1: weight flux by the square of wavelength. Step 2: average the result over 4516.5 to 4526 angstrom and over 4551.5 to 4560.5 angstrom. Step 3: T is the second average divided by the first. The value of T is 1.07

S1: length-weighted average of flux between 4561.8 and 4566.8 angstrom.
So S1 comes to 8.49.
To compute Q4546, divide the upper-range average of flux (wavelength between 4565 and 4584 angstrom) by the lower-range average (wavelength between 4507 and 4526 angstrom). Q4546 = 1.04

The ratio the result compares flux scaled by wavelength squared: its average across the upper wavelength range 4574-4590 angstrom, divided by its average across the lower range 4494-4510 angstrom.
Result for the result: 1.11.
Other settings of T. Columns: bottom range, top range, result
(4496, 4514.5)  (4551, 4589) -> 1.09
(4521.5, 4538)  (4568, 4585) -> 1.09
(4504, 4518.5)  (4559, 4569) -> 1.08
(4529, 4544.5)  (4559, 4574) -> 1.10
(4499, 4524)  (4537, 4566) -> 1.02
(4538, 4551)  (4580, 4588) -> 1.07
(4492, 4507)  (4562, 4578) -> 1.11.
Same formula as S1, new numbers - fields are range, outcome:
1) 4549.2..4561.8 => 8.75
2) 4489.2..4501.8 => 7.97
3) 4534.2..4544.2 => 8.36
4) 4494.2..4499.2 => 8.07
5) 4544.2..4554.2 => 7.88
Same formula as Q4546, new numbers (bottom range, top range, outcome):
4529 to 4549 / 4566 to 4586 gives 1.08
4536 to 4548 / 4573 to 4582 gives 1.13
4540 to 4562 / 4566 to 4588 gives 1.05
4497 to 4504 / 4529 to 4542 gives 1.05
